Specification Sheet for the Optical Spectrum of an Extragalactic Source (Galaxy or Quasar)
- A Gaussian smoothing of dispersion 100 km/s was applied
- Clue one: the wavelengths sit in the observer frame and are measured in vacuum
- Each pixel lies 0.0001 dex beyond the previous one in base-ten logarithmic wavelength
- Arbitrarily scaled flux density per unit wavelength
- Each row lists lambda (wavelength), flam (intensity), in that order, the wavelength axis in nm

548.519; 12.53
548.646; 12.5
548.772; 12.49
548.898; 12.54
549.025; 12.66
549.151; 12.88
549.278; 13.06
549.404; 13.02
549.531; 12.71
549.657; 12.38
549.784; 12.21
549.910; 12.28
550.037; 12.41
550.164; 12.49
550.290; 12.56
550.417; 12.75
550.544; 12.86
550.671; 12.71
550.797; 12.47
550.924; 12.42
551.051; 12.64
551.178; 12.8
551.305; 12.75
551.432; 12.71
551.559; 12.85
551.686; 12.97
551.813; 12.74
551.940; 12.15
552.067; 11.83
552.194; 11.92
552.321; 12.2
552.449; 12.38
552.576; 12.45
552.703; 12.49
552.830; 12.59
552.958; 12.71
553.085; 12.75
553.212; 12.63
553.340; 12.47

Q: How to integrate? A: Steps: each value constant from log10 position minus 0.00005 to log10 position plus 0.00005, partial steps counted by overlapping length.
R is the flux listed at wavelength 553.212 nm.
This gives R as 12.63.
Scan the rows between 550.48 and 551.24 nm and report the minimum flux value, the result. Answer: 12.42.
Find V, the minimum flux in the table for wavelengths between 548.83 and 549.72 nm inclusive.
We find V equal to 12.38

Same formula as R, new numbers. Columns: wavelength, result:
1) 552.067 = 11.83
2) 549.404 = 13.02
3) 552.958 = 12.71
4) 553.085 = 12.75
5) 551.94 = 12.15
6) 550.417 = 12.75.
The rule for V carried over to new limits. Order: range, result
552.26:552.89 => 12.2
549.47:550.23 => 12.21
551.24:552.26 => 11.83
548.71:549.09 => 12.49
